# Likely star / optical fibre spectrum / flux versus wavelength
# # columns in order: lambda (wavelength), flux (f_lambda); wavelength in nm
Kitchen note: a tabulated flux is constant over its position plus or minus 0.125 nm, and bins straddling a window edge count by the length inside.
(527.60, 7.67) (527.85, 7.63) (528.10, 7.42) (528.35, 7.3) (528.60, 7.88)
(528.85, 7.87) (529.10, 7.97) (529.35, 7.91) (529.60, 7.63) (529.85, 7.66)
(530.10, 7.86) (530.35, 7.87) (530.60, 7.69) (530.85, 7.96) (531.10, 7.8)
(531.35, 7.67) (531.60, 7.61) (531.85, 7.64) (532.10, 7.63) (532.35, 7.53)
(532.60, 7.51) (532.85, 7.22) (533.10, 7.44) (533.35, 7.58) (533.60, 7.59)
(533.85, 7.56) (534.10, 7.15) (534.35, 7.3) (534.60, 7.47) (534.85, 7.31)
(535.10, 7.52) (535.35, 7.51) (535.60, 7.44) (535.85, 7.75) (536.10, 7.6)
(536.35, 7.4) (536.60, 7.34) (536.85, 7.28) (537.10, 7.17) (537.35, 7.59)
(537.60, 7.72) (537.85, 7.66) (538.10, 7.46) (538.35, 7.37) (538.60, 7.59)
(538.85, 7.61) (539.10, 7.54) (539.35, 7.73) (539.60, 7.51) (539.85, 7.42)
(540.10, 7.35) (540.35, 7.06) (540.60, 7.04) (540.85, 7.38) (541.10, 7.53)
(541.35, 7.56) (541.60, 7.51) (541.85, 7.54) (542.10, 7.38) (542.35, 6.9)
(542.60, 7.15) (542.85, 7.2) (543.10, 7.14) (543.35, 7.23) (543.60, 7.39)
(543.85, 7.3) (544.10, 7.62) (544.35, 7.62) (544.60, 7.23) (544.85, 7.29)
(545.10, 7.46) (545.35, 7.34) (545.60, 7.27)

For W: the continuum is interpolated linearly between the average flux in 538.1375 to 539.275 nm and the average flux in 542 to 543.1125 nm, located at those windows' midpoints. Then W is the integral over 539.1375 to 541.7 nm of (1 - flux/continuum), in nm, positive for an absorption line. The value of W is -0.02 nm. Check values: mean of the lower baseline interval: 7.53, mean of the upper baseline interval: 7.15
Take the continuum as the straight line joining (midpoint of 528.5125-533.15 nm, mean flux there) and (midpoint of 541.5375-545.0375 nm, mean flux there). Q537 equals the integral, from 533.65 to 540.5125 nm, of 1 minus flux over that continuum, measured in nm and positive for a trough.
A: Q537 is 0.05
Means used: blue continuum 7.71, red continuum 7.32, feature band 7.46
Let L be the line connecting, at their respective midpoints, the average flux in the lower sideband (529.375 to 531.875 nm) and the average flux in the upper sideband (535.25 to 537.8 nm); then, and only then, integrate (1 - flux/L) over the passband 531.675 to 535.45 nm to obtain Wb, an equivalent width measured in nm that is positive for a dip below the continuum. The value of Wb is 0.076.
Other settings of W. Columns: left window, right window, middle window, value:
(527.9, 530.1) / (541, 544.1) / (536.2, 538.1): 0.01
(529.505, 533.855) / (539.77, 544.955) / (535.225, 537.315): 0.02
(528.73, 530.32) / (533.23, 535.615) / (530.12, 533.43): 0.01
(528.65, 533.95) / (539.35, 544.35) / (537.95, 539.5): -0.02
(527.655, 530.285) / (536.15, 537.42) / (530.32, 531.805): -0.03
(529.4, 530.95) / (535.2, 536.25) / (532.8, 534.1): 0.03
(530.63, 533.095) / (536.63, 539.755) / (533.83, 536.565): 0.04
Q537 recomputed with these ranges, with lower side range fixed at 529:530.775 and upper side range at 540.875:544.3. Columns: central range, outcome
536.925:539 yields -0.001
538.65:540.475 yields -0.002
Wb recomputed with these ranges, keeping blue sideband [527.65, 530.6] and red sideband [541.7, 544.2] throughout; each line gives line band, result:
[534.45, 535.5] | 0.012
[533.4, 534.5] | 0.023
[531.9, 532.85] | 0.013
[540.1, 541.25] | 0.014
